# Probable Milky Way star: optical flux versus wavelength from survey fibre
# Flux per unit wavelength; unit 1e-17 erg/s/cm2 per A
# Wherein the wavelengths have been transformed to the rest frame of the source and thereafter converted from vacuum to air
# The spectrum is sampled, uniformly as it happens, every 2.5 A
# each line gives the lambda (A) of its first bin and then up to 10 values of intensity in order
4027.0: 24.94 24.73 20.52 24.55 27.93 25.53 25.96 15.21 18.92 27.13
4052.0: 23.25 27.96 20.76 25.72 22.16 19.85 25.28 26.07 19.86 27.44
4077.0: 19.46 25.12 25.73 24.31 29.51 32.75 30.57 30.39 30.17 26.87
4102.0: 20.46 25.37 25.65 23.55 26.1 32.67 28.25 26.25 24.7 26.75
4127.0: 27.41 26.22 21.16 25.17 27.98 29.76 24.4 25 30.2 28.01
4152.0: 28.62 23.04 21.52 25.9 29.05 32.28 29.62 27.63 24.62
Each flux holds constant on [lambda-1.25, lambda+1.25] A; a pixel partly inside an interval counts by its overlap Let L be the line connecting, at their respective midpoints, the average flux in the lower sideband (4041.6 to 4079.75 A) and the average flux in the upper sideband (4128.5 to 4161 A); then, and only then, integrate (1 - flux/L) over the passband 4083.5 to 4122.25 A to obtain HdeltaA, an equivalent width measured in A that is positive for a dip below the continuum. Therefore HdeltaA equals -4.70 A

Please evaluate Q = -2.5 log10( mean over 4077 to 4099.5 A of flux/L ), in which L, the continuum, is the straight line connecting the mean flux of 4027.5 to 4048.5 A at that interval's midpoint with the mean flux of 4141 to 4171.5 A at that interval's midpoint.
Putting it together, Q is -0.132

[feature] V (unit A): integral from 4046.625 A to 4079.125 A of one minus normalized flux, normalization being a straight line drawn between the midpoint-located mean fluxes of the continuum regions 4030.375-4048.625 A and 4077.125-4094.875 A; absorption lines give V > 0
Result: 2.1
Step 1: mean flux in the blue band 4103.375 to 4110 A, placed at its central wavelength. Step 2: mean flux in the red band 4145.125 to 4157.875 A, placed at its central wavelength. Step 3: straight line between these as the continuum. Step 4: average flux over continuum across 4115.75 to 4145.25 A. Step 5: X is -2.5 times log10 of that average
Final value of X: -0.02 mag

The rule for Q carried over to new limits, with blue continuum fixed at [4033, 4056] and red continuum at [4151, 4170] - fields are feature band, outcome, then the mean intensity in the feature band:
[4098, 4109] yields 0.04 mag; 24.6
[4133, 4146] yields 0.01 mag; 26.4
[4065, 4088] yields 0.01 mag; 24.5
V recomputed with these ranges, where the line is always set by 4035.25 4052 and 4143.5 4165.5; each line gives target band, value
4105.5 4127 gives -0.8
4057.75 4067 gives 0.5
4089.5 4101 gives -2.1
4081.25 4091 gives -1.3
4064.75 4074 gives 0.3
